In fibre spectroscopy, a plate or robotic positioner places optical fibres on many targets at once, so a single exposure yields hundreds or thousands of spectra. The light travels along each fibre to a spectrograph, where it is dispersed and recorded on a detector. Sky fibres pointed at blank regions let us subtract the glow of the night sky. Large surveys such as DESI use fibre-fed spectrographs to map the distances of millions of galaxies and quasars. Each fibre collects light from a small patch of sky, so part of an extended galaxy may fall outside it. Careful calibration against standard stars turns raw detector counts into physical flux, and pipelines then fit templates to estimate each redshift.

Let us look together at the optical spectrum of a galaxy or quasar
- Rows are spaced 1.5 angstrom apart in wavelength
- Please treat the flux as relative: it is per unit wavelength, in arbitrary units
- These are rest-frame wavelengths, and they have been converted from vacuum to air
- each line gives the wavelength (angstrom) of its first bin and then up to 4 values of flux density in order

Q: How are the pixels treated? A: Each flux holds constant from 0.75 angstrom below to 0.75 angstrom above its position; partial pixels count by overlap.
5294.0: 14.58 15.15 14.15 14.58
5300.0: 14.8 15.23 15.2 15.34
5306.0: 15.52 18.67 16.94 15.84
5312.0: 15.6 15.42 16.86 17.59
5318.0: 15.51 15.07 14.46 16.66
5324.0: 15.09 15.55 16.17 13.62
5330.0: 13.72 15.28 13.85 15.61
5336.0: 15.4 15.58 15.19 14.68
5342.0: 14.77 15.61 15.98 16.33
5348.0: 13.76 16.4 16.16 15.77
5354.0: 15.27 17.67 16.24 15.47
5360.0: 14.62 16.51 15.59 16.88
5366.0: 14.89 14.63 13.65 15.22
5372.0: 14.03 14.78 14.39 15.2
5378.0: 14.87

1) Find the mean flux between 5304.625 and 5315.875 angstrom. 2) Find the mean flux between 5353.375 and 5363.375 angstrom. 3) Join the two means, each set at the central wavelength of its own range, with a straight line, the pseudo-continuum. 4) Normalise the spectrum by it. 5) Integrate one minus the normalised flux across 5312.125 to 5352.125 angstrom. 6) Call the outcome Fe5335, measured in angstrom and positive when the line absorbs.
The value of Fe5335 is 1.88 angstrom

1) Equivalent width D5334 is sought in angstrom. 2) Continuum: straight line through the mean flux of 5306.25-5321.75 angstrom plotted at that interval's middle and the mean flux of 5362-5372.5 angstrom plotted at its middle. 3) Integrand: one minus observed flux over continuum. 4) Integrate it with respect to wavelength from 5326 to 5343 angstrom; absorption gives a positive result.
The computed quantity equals 0.9 angstrom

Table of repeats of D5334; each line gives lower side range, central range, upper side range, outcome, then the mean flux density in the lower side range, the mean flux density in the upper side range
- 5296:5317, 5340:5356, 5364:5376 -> -0.6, 15.8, 14.8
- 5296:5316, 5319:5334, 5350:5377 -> 0.6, 15.7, 15.4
